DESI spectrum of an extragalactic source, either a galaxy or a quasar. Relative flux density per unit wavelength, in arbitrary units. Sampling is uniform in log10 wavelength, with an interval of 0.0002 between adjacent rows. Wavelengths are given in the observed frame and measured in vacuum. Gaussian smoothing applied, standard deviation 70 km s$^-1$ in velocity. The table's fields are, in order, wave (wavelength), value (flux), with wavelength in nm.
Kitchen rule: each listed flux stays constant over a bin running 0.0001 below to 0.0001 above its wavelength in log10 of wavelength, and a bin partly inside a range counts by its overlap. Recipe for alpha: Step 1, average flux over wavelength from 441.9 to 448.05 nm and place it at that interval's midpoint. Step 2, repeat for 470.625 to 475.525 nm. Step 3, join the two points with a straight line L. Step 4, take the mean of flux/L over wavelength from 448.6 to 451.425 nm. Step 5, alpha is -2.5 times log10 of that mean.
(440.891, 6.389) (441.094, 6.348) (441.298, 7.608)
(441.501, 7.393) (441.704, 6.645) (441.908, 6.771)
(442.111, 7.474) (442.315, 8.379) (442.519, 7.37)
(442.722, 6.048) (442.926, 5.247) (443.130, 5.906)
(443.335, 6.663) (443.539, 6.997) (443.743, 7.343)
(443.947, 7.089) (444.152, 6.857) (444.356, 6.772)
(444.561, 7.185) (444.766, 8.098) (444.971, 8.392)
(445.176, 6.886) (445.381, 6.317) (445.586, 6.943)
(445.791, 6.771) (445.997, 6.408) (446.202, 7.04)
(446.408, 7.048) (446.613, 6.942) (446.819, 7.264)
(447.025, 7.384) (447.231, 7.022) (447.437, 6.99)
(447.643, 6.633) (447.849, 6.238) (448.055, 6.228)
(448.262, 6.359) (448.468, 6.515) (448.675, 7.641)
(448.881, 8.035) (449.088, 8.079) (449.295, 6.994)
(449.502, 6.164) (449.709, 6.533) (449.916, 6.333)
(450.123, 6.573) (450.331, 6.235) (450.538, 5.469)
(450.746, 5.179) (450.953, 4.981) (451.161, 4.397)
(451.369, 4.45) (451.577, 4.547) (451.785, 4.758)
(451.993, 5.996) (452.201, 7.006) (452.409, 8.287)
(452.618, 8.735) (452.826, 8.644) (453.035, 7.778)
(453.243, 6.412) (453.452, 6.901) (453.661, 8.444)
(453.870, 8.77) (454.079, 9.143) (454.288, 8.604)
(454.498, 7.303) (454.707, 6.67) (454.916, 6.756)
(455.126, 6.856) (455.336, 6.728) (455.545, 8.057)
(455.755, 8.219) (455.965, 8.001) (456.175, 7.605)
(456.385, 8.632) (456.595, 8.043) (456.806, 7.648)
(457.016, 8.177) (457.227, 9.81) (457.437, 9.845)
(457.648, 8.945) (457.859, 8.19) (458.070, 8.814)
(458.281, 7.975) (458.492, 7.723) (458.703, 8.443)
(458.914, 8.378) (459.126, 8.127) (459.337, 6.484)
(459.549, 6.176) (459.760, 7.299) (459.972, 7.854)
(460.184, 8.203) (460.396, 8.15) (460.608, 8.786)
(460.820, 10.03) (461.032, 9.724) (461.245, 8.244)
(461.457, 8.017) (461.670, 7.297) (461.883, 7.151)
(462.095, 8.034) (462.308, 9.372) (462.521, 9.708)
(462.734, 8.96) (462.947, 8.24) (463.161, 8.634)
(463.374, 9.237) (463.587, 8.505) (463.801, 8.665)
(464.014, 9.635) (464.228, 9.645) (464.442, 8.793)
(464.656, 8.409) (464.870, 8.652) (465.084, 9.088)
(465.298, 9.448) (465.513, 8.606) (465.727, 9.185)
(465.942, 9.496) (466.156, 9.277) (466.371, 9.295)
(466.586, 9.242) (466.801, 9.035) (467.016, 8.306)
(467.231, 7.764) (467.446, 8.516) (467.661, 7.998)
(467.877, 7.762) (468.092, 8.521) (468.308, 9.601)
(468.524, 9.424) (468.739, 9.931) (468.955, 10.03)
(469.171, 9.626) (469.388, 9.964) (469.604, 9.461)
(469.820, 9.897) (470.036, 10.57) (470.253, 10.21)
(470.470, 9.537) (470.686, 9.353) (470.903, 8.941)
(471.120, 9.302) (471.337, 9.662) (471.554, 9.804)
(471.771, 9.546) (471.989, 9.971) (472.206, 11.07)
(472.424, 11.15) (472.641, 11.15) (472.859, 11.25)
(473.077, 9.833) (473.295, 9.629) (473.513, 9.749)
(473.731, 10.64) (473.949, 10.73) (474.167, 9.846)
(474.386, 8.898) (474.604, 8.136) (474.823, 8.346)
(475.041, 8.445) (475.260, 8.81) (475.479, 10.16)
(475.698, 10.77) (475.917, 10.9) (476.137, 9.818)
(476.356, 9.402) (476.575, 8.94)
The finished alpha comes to 0.19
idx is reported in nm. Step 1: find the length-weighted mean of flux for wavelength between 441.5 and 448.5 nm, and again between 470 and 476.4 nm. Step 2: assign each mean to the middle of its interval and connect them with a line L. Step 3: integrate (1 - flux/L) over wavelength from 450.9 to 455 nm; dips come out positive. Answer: 0.419 nm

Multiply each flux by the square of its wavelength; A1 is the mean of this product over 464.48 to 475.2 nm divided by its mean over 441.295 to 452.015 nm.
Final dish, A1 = 1.58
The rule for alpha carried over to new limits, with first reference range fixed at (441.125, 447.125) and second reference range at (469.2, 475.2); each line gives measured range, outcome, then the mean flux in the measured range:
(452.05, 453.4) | 0.020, 7.71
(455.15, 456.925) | 0.050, 7.82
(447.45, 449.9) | 0.093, 6.84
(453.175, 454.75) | 0.018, 7.85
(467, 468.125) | 0.154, 8.11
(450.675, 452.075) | 0.499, 4.88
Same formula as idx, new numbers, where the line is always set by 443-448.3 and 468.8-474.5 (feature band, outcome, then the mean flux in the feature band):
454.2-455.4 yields 0.13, 7.14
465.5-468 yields 0.19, 8.71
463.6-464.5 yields 0.00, 9.13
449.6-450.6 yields 0.16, 6.26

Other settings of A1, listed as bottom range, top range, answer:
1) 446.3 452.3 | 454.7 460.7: 1.31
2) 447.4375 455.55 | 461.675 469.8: 1.40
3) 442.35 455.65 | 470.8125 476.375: 1.60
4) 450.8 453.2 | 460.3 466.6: 1.47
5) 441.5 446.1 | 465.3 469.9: 1.45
